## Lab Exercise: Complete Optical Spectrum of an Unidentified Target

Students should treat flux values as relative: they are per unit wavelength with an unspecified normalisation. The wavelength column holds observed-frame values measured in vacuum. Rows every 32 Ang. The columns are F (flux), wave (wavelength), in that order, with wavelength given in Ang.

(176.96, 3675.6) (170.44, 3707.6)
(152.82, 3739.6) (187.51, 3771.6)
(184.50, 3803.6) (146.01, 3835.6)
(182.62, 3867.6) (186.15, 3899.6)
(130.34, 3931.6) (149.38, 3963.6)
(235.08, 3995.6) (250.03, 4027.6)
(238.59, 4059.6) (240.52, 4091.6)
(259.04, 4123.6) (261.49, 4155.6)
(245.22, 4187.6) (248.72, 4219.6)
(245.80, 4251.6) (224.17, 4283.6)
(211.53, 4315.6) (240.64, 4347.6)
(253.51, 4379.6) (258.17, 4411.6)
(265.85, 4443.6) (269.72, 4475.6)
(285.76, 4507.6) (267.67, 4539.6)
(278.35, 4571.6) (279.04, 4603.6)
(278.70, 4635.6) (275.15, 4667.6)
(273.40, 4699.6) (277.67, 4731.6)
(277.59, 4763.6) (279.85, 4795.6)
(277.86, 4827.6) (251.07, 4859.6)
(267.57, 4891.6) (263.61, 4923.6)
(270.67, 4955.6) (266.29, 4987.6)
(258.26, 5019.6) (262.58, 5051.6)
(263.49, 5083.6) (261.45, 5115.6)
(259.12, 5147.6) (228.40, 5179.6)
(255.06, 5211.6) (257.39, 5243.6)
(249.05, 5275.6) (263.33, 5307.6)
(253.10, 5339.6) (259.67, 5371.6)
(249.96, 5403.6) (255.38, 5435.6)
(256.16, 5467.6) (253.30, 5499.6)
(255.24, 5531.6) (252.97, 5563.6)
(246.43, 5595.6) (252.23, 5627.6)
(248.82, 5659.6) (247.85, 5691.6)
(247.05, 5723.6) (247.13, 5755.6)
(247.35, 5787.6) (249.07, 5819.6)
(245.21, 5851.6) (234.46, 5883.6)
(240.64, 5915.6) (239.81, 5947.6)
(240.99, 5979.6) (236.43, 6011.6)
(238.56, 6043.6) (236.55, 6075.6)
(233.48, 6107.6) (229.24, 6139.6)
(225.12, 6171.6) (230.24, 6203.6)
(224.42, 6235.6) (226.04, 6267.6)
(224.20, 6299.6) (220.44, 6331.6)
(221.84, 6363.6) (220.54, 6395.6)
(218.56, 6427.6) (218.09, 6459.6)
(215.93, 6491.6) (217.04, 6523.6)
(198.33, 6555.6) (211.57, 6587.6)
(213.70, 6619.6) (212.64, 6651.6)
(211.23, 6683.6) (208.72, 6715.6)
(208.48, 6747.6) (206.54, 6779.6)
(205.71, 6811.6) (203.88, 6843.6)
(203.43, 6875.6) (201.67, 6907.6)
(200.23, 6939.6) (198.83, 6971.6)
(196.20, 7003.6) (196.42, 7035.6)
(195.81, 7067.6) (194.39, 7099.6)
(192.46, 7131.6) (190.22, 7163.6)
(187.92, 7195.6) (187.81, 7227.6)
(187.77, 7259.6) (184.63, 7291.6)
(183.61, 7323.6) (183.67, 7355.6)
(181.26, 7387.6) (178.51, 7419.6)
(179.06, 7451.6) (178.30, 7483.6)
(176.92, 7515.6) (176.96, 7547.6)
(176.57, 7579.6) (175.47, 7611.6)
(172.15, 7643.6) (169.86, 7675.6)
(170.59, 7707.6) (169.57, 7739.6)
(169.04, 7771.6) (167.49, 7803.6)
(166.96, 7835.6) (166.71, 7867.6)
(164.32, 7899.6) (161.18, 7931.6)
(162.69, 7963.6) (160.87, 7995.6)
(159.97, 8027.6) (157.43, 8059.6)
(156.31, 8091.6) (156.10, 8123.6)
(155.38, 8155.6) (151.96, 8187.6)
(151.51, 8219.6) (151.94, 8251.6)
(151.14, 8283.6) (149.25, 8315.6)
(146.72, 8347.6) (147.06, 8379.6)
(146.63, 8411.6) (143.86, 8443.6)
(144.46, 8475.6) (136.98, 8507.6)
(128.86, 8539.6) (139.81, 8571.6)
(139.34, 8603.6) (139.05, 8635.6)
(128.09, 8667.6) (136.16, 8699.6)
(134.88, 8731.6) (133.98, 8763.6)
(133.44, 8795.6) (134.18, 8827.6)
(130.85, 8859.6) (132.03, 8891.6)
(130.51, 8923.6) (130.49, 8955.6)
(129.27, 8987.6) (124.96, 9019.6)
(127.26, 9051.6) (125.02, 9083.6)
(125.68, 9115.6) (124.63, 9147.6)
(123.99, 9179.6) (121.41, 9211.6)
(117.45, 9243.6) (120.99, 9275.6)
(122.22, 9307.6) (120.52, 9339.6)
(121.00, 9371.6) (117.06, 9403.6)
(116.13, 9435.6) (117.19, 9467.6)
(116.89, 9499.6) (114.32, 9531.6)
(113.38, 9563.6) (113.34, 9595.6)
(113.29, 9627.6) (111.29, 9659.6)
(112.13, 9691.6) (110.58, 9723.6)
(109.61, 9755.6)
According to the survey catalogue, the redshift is 0.00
